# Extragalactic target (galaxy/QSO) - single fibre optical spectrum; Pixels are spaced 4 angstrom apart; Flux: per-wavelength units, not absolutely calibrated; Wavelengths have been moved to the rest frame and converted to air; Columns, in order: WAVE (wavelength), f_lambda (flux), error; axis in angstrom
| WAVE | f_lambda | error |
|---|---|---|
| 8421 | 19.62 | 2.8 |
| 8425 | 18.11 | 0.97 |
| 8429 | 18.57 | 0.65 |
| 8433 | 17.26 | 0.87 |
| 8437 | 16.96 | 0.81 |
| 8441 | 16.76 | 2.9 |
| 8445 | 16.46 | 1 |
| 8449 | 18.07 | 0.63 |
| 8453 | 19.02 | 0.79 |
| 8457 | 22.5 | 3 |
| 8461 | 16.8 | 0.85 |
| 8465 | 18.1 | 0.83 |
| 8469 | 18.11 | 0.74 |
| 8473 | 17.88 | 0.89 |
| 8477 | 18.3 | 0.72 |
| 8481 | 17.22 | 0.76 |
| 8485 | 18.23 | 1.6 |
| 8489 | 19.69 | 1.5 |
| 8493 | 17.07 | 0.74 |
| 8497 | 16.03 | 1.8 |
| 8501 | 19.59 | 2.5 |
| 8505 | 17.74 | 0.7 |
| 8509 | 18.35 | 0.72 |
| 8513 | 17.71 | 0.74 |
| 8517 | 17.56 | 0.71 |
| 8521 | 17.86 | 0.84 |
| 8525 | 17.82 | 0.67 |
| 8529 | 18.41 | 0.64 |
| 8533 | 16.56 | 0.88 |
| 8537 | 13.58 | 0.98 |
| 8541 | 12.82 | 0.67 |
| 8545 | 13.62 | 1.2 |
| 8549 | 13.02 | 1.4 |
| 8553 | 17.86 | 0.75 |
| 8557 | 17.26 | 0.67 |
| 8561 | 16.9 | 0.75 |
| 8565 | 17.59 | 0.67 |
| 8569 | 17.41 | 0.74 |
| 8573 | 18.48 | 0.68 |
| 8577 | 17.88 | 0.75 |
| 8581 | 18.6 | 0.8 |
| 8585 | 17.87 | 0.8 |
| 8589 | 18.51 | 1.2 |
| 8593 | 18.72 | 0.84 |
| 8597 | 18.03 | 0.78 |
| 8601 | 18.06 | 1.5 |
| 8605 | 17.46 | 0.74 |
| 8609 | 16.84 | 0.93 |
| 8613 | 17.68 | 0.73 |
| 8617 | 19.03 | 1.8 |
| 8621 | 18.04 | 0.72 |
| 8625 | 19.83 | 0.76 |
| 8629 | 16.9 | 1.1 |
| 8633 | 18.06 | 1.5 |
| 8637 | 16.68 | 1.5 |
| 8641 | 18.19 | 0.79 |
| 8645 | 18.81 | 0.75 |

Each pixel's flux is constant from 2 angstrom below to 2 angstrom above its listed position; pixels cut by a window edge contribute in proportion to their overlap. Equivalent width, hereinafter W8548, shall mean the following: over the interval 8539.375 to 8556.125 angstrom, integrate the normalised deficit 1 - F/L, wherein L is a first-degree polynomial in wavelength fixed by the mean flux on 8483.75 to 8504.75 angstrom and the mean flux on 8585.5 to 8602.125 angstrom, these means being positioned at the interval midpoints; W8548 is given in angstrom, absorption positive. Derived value 3.4 angstrom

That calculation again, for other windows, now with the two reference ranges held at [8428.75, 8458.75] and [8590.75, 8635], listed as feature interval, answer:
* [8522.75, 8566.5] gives 5.2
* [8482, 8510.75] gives 0.1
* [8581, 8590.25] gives -0.1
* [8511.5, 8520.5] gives 0.2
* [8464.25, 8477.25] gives 0.0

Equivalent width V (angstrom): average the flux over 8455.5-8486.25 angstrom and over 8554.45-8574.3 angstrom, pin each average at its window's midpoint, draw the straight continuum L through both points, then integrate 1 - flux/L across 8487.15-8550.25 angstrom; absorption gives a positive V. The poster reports 4.1 angstrom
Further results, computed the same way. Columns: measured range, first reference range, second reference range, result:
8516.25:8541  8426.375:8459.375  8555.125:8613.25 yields 1.9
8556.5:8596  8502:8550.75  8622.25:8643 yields -2.0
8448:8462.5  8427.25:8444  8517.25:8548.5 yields -1.9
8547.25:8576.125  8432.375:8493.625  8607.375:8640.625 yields 1.6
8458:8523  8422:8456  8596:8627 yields -0.1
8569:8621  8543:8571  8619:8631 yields -2.1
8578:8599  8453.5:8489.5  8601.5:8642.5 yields -0.4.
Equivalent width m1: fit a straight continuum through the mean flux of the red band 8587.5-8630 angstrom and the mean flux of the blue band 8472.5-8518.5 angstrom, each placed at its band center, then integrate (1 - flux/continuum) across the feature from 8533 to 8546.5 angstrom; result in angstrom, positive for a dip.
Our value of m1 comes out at 3.2 angstrom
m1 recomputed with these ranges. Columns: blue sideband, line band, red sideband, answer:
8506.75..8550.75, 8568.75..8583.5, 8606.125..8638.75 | -1.0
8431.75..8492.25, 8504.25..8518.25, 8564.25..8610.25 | 0.1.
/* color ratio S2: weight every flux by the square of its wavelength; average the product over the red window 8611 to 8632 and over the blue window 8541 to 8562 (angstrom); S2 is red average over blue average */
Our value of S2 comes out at 1.21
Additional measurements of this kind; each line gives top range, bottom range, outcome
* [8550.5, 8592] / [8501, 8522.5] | 1.00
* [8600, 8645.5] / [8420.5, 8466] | 1.03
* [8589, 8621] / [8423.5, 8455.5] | 1.06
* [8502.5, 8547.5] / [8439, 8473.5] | 0.92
